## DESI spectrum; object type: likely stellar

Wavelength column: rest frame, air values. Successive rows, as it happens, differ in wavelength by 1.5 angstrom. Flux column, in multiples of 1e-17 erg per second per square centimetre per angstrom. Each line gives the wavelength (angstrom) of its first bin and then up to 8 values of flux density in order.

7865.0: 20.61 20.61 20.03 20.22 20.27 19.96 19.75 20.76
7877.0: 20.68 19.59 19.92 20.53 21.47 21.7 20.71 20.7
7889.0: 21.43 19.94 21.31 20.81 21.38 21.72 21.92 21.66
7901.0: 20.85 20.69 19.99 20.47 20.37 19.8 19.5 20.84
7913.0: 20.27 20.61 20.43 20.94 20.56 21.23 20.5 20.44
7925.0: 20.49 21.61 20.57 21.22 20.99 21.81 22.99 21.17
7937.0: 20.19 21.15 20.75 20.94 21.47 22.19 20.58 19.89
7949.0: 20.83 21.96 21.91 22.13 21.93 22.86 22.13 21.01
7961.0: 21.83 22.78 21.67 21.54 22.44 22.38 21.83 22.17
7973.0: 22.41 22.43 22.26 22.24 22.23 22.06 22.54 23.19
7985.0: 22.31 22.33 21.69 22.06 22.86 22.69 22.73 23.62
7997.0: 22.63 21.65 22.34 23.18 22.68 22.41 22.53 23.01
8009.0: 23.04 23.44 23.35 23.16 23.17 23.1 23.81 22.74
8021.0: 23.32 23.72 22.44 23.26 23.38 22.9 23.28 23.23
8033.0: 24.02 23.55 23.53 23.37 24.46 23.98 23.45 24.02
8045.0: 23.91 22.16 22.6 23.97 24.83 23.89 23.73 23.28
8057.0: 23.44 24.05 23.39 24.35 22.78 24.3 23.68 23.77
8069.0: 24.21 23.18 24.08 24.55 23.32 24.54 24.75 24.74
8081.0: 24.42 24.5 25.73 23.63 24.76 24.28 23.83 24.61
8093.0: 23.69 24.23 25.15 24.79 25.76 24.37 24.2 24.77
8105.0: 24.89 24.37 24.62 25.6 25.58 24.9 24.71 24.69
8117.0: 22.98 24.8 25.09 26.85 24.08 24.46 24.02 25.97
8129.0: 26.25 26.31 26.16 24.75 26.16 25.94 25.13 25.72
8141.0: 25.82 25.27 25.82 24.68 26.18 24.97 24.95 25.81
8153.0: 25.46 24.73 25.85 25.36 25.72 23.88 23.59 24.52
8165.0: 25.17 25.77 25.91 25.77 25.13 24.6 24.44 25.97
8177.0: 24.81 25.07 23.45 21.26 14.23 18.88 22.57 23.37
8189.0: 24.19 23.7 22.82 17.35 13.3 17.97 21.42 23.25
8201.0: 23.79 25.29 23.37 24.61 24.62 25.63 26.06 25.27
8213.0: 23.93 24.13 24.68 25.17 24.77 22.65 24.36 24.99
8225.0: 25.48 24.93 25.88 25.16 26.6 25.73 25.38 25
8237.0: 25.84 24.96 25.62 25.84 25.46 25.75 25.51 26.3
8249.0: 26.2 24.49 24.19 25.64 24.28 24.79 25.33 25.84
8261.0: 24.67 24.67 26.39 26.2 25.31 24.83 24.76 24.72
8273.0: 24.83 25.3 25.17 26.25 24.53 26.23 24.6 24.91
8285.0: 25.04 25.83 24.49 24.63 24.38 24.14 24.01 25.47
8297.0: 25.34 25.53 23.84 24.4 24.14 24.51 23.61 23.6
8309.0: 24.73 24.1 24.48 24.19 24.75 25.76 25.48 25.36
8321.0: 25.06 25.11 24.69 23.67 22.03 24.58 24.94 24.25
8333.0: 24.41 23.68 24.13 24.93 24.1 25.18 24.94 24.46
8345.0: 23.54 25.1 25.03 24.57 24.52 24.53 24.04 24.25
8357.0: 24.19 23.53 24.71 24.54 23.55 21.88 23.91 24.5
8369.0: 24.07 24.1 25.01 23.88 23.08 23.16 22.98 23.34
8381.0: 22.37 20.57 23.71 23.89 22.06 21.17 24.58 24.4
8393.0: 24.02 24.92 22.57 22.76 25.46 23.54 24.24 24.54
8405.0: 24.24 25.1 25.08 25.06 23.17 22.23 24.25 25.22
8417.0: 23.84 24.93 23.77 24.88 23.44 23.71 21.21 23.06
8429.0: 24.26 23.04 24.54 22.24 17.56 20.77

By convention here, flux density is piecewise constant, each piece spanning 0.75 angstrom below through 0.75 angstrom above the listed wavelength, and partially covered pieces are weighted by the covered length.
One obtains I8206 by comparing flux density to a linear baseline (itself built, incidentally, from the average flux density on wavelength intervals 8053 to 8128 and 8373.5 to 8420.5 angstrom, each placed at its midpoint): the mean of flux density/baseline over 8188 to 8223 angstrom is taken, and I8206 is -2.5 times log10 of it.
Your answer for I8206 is 0.045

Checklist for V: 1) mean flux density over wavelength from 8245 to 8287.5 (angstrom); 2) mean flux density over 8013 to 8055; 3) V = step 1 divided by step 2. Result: 1.1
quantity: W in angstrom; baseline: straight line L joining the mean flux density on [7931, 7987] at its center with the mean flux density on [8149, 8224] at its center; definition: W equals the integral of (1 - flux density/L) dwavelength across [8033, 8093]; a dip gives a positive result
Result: -3.3 angstrom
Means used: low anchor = 21.8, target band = 23.9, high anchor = 23.7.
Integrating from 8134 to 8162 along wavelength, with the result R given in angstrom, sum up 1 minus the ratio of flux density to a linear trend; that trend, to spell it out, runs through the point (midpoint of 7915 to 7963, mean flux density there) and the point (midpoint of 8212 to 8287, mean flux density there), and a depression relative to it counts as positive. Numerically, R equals -1.7 angstrom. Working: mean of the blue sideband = 21.3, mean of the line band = 25.4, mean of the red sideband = 25.2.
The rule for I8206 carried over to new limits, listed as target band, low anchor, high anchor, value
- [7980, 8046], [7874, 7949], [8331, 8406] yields -0.074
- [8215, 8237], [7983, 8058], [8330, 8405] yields -0.066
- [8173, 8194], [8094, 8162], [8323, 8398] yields 0.113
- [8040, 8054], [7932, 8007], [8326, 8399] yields -0.059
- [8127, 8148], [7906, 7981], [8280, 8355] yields -0.120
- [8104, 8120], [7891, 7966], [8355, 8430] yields -0.119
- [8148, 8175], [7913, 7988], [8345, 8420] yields -0.109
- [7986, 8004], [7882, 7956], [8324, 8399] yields -0.051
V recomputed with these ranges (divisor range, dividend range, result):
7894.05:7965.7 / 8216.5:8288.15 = 1.19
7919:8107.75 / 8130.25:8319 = 1.07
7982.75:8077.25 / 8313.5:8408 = 1.03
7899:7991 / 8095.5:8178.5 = 1.17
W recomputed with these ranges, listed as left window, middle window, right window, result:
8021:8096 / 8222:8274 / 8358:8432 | -3.4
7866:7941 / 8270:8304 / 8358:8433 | -2.7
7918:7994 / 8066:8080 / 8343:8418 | -1.1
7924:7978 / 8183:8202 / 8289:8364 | 2.1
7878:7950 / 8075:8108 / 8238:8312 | -2.4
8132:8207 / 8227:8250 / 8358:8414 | -1.8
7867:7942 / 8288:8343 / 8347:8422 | -2.5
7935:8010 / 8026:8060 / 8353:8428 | -1.9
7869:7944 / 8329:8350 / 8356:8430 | -1.0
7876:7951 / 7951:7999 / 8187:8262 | -1.6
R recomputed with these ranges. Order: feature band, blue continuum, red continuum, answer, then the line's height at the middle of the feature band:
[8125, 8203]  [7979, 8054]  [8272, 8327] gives -0.2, 24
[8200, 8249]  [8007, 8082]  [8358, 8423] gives -2.9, 23.7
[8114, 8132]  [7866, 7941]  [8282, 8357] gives -1.8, 22.7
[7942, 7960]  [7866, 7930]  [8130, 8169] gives 0.1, 21.7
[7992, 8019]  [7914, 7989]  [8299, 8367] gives -1.1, 22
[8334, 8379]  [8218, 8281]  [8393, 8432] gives 0.5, 24.4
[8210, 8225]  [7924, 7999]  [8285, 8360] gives -0.5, 23.7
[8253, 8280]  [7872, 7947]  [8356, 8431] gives -2.6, 23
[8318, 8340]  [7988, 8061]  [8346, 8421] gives -0.6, 23.8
